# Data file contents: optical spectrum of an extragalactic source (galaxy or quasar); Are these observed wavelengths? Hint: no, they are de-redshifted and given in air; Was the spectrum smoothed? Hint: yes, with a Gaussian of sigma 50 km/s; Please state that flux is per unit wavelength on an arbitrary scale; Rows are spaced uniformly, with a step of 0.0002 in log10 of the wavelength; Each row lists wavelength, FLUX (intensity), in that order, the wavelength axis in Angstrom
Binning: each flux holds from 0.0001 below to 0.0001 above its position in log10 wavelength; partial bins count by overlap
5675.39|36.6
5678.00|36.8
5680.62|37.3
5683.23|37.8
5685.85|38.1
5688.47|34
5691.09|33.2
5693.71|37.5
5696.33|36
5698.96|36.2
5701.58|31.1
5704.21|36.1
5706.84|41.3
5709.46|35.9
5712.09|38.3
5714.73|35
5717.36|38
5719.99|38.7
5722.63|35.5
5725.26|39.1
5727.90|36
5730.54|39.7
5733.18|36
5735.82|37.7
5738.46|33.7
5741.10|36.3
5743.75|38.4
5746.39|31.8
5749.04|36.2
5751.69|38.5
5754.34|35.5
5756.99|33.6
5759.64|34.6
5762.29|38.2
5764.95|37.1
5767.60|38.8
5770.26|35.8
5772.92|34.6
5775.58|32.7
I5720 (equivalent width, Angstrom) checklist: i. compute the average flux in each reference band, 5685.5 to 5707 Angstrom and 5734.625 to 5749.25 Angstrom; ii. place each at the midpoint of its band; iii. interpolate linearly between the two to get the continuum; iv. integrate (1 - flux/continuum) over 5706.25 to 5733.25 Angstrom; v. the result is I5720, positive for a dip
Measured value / -1.49 Angstrom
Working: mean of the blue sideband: 35.6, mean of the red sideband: 35.6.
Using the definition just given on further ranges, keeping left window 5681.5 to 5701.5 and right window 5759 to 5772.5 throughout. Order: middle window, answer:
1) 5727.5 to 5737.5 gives -0.3 Angstrom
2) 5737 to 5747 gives 0.3 Angstrom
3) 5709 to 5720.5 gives -0.3 Angstrom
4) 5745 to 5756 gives 0.4 Angstrom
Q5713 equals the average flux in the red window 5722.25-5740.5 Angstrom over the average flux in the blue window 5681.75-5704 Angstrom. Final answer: 1.0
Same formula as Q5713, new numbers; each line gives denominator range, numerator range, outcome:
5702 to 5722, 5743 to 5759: 0.95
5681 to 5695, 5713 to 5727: 1.03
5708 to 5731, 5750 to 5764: 0.97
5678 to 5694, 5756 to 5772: 1.00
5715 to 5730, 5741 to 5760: 0.95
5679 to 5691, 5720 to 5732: 1.03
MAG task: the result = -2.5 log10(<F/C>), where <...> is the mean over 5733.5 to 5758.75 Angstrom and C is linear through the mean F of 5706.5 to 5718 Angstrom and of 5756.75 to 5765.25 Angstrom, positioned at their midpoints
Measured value 0.02 mag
